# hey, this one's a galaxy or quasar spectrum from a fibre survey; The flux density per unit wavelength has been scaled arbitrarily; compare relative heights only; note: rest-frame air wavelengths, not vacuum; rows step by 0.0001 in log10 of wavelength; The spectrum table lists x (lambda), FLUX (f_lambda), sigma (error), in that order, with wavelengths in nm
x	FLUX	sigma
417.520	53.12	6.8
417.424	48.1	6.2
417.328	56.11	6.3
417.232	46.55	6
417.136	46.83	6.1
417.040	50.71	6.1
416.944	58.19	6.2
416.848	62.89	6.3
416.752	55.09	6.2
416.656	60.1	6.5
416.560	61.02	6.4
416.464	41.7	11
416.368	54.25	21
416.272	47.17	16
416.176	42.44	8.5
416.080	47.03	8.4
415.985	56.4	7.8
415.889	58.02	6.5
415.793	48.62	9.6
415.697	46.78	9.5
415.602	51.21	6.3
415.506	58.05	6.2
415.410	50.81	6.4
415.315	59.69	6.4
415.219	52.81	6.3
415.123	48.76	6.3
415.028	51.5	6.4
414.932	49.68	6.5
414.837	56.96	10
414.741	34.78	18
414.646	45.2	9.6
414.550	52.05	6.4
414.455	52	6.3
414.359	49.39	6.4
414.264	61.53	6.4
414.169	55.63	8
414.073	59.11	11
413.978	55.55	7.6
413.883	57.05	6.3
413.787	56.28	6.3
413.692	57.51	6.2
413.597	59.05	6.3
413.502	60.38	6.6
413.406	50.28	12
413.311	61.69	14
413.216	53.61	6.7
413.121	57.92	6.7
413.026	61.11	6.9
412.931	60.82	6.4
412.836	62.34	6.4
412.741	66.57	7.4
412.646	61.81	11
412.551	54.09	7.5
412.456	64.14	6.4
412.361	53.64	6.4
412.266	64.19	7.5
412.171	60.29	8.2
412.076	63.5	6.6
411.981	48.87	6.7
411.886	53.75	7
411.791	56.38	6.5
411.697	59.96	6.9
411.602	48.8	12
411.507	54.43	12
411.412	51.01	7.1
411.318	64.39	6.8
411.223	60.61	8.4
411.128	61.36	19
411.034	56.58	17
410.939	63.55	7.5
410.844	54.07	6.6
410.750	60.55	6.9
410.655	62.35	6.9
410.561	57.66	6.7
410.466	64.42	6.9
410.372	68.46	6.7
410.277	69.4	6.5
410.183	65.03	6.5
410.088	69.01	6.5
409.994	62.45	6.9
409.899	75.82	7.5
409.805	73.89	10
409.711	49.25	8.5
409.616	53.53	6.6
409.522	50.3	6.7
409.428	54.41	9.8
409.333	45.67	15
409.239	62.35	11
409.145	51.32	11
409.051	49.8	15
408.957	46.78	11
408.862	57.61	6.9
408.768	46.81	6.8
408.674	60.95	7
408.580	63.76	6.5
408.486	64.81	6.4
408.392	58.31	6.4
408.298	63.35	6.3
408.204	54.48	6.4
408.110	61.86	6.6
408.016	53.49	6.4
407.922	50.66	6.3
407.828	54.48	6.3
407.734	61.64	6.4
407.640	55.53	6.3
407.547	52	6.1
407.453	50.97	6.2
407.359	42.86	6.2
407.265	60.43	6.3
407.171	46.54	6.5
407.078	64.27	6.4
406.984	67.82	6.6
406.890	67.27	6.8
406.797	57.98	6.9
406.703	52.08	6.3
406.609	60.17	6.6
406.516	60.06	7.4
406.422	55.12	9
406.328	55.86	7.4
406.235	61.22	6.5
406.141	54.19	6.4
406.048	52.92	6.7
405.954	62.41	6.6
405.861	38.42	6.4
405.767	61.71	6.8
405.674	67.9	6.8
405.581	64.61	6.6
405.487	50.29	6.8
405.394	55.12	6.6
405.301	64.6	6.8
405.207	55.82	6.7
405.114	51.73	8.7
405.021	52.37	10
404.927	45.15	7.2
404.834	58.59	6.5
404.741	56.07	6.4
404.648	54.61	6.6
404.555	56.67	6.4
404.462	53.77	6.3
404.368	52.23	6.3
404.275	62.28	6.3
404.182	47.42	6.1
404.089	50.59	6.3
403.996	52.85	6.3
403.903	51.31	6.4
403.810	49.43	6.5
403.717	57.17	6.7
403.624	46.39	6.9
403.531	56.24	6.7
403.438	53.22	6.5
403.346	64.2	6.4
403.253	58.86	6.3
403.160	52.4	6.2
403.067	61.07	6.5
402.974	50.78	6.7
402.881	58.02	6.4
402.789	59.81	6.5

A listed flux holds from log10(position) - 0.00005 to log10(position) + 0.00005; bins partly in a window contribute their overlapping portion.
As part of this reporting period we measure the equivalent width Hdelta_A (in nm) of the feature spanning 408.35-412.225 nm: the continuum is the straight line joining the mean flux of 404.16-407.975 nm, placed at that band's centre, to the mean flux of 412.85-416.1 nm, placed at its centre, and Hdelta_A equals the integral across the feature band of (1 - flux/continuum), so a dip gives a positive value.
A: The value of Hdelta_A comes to -0.25 nm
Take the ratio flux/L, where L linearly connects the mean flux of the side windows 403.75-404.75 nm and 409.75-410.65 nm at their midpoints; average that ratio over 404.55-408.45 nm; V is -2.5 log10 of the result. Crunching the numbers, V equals 0.04 mag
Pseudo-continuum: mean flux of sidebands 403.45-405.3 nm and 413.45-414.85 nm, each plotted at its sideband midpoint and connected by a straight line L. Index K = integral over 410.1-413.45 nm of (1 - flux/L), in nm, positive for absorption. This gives -0.35 nm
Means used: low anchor 53.5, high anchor 54.1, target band 59.5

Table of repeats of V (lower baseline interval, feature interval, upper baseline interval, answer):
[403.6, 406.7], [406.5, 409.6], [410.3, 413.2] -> 0.02 mag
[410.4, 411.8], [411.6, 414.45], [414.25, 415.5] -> -0.06 mag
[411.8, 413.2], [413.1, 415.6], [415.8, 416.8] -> 0.04 mag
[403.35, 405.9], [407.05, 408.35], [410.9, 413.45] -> 0.02 mag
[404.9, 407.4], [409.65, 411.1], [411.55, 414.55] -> -0.11 mag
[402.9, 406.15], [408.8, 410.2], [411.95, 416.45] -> -0.05 mag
